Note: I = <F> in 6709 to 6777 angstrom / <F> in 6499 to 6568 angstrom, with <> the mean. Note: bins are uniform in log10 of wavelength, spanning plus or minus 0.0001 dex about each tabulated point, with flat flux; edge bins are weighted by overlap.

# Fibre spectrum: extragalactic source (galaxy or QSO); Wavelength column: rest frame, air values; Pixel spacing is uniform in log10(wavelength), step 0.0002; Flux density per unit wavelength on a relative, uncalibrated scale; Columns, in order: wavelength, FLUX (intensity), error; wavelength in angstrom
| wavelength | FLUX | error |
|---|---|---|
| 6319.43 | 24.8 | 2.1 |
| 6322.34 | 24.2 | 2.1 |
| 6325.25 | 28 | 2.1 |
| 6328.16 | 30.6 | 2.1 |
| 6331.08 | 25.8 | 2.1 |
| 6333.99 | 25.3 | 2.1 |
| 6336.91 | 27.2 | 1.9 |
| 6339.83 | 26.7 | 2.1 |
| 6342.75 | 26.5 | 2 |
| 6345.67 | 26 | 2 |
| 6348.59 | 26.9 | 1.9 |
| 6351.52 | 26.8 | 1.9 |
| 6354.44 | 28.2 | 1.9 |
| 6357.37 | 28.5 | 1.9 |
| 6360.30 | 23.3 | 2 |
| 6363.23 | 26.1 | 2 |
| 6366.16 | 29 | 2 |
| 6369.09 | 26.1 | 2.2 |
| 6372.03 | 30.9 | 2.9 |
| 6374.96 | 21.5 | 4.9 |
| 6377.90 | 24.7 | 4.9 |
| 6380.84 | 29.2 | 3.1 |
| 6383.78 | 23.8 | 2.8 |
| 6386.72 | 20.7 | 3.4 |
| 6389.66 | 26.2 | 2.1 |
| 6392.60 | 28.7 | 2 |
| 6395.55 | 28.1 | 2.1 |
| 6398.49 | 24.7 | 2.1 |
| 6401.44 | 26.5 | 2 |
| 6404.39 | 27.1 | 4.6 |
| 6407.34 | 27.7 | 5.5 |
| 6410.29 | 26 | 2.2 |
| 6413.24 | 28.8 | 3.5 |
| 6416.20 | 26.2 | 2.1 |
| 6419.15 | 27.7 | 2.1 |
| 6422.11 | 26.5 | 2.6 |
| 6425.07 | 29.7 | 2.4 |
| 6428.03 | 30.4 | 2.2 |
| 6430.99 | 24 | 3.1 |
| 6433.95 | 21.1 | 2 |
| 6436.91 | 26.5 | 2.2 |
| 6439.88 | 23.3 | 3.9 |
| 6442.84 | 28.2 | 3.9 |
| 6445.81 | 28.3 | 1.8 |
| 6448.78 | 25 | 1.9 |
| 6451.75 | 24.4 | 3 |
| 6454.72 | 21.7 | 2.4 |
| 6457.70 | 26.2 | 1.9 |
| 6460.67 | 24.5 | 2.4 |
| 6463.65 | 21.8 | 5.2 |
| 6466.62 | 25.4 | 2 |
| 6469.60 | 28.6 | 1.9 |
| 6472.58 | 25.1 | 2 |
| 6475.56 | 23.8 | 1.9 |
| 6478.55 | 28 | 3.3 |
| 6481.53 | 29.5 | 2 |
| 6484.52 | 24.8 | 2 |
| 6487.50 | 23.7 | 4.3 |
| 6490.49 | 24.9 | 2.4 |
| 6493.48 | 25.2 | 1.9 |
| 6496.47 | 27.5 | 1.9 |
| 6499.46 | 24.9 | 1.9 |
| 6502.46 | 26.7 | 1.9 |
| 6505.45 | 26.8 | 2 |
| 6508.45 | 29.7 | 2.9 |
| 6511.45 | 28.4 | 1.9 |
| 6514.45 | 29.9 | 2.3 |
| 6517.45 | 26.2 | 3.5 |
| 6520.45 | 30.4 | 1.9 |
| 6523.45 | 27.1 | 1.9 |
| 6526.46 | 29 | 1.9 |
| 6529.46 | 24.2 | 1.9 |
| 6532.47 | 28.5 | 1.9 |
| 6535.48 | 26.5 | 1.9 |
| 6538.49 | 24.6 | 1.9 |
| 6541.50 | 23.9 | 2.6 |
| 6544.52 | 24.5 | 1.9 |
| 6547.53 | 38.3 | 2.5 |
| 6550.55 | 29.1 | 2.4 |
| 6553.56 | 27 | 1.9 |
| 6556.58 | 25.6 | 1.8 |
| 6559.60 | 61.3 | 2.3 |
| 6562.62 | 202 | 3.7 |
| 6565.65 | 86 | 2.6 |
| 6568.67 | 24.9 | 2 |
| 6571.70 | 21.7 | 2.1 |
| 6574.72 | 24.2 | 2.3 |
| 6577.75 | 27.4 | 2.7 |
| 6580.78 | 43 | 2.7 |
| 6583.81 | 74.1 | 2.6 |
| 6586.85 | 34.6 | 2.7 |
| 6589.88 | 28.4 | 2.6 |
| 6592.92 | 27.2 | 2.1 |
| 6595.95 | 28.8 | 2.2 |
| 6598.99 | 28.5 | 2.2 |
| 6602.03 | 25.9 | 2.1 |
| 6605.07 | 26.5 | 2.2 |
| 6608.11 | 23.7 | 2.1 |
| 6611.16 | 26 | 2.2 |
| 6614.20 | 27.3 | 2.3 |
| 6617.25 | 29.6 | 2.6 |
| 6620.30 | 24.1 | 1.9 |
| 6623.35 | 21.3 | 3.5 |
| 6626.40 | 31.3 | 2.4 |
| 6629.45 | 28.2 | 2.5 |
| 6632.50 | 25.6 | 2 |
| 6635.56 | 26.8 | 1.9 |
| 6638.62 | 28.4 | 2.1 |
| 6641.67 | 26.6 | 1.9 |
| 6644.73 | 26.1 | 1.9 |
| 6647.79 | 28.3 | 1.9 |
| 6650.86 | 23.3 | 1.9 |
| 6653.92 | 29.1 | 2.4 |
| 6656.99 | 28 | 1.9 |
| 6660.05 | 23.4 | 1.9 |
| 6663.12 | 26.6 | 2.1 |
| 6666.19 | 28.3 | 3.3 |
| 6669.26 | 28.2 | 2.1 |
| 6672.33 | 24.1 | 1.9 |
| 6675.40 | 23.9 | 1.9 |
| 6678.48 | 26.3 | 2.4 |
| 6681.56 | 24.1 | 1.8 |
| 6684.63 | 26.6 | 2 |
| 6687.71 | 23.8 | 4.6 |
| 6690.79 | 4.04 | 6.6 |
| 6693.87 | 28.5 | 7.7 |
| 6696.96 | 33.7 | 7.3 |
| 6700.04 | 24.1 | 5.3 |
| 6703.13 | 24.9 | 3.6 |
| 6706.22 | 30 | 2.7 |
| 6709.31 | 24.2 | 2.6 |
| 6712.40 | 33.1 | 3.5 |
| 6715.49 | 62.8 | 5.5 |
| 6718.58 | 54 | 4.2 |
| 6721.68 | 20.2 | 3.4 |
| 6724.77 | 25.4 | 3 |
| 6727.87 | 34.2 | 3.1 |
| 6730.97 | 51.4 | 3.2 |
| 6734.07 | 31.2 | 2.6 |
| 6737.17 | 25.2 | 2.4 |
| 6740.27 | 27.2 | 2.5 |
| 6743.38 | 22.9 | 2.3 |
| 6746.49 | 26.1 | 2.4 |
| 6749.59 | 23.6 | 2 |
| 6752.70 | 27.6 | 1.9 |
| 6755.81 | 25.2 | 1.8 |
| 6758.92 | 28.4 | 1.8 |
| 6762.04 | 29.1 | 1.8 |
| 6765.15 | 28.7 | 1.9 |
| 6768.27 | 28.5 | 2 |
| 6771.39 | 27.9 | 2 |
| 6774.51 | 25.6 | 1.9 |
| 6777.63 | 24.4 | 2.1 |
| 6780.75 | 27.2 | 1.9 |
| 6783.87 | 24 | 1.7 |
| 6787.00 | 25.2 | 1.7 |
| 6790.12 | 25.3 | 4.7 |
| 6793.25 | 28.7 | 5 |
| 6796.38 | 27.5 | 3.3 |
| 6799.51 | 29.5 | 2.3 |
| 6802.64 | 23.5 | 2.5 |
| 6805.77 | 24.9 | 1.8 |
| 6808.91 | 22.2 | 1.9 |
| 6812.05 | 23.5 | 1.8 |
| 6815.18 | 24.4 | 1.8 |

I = 0.79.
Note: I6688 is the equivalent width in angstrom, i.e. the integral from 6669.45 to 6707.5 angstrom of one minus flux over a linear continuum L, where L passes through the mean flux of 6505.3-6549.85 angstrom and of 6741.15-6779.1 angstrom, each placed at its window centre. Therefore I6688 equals 3.31 angstrom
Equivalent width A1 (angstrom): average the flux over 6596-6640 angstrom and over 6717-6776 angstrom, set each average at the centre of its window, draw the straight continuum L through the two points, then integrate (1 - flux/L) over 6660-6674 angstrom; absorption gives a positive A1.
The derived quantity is 0.72 angstrom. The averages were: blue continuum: 26.7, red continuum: 29.6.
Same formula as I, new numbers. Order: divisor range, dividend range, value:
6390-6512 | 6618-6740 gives 1.08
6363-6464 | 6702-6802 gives 1.14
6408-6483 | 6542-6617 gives 1.56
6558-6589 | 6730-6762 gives 0.48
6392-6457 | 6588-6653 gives 1.02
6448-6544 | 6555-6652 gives 1.42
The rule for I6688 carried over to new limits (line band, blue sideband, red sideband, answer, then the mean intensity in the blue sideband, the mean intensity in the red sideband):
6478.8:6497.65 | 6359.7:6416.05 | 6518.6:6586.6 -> 5.1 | 26.3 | 41.8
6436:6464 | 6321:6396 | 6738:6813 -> 1.4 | 26.5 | 26.1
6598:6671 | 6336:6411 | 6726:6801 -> 2.2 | 26.4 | 28.1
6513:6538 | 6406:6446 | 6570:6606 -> 2.2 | 26.7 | 32.6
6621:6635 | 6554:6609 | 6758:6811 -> 4.9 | 45.1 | 26.4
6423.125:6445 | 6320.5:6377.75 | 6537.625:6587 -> 5.4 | 26.7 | 47.2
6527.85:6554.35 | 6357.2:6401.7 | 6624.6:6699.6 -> -1.5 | 26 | 25.9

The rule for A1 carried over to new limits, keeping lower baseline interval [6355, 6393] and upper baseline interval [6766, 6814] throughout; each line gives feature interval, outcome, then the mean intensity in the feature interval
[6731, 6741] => -2.2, 31.5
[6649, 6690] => 0.8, 25.4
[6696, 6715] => -3.1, 30.1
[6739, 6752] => 0.4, 25.1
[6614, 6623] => -0.1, 26.2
